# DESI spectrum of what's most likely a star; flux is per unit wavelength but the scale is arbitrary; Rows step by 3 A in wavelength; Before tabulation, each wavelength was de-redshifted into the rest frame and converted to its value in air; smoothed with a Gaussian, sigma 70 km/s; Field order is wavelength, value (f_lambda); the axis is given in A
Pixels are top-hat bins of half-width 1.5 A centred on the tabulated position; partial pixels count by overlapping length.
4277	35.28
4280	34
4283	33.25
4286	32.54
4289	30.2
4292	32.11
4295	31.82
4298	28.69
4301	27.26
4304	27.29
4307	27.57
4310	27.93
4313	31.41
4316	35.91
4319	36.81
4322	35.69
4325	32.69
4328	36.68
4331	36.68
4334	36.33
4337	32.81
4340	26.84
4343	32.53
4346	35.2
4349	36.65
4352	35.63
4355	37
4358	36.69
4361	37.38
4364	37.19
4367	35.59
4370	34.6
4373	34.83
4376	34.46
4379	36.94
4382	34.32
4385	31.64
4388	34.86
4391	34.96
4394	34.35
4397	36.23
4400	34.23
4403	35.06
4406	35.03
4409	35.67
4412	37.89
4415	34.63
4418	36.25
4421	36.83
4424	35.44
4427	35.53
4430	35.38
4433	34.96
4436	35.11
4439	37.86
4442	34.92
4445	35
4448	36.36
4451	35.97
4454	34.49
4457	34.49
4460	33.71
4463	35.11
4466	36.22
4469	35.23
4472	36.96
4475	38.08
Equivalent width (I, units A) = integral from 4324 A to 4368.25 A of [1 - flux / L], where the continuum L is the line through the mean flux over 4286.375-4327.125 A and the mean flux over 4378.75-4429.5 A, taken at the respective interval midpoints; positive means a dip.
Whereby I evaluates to -2.9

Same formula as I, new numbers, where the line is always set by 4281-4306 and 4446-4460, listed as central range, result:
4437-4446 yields -0.3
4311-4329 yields -2.0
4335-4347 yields 0.0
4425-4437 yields -0.3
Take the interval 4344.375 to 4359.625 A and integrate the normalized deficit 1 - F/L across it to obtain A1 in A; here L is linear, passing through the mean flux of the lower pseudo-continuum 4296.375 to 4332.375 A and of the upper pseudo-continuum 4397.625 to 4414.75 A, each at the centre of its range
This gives -1.2 A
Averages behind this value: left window 32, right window 35.5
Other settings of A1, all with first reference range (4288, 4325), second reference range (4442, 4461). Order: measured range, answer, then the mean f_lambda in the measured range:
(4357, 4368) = -1.4 A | 36.8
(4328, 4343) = -0.7 A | 33.5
